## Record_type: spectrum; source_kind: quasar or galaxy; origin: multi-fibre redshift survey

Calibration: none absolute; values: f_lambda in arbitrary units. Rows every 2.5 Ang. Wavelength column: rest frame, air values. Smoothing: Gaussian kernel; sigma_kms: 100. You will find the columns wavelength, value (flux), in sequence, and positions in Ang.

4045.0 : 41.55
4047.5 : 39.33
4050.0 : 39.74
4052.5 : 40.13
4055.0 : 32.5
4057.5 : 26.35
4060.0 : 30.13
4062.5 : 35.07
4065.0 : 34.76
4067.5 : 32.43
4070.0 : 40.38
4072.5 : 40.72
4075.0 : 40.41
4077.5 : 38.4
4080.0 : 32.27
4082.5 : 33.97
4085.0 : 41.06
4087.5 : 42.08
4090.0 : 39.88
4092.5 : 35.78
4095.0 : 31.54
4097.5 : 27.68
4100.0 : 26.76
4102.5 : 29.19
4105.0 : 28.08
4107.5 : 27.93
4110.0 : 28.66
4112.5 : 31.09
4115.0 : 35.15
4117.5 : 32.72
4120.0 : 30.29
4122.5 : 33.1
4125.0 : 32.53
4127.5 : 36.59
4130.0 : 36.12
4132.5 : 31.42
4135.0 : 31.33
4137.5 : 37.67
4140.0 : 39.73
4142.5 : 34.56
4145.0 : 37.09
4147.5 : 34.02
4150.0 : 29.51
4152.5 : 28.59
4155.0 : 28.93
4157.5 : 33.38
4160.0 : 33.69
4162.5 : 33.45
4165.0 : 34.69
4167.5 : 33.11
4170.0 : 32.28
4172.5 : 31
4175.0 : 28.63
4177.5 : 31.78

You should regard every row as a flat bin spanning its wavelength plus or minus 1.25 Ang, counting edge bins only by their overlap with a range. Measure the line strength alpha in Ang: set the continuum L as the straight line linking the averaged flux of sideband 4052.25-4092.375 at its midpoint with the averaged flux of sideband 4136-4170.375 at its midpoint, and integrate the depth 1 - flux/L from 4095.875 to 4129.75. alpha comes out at 3.8 Ang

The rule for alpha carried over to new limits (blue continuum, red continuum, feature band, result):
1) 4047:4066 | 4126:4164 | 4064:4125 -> 0.58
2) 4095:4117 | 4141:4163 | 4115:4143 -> -2.80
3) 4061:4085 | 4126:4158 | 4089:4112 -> 3.24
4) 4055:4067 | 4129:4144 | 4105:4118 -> 1.26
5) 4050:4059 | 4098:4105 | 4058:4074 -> -1.43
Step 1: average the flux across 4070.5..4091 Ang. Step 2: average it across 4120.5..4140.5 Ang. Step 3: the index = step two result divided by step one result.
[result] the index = 0.9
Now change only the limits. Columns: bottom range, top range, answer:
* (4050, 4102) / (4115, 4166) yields 0.95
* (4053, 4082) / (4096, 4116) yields 0.84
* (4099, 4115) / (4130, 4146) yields 1.21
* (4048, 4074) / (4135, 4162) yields 0.95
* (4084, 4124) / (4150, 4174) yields 0.98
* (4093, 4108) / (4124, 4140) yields 1.20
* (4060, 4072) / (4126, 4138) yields 0.97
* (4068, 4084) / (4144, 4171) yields 0.87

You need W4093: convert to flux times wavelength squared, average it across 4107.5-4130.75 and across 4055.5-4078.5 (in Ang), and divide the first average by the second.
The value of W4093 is 0.9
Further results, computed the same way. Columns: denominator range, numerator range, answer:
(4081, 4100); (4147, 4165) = 0.93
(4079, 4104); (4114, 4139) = 1.01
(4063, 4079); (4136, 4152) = 0.96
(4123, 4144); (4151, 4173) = 0.93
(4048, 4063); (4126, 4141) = 1.07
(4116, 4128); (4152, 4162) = 0.98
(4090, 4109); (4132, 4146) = 1.20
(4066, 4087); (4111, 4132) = 0.91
